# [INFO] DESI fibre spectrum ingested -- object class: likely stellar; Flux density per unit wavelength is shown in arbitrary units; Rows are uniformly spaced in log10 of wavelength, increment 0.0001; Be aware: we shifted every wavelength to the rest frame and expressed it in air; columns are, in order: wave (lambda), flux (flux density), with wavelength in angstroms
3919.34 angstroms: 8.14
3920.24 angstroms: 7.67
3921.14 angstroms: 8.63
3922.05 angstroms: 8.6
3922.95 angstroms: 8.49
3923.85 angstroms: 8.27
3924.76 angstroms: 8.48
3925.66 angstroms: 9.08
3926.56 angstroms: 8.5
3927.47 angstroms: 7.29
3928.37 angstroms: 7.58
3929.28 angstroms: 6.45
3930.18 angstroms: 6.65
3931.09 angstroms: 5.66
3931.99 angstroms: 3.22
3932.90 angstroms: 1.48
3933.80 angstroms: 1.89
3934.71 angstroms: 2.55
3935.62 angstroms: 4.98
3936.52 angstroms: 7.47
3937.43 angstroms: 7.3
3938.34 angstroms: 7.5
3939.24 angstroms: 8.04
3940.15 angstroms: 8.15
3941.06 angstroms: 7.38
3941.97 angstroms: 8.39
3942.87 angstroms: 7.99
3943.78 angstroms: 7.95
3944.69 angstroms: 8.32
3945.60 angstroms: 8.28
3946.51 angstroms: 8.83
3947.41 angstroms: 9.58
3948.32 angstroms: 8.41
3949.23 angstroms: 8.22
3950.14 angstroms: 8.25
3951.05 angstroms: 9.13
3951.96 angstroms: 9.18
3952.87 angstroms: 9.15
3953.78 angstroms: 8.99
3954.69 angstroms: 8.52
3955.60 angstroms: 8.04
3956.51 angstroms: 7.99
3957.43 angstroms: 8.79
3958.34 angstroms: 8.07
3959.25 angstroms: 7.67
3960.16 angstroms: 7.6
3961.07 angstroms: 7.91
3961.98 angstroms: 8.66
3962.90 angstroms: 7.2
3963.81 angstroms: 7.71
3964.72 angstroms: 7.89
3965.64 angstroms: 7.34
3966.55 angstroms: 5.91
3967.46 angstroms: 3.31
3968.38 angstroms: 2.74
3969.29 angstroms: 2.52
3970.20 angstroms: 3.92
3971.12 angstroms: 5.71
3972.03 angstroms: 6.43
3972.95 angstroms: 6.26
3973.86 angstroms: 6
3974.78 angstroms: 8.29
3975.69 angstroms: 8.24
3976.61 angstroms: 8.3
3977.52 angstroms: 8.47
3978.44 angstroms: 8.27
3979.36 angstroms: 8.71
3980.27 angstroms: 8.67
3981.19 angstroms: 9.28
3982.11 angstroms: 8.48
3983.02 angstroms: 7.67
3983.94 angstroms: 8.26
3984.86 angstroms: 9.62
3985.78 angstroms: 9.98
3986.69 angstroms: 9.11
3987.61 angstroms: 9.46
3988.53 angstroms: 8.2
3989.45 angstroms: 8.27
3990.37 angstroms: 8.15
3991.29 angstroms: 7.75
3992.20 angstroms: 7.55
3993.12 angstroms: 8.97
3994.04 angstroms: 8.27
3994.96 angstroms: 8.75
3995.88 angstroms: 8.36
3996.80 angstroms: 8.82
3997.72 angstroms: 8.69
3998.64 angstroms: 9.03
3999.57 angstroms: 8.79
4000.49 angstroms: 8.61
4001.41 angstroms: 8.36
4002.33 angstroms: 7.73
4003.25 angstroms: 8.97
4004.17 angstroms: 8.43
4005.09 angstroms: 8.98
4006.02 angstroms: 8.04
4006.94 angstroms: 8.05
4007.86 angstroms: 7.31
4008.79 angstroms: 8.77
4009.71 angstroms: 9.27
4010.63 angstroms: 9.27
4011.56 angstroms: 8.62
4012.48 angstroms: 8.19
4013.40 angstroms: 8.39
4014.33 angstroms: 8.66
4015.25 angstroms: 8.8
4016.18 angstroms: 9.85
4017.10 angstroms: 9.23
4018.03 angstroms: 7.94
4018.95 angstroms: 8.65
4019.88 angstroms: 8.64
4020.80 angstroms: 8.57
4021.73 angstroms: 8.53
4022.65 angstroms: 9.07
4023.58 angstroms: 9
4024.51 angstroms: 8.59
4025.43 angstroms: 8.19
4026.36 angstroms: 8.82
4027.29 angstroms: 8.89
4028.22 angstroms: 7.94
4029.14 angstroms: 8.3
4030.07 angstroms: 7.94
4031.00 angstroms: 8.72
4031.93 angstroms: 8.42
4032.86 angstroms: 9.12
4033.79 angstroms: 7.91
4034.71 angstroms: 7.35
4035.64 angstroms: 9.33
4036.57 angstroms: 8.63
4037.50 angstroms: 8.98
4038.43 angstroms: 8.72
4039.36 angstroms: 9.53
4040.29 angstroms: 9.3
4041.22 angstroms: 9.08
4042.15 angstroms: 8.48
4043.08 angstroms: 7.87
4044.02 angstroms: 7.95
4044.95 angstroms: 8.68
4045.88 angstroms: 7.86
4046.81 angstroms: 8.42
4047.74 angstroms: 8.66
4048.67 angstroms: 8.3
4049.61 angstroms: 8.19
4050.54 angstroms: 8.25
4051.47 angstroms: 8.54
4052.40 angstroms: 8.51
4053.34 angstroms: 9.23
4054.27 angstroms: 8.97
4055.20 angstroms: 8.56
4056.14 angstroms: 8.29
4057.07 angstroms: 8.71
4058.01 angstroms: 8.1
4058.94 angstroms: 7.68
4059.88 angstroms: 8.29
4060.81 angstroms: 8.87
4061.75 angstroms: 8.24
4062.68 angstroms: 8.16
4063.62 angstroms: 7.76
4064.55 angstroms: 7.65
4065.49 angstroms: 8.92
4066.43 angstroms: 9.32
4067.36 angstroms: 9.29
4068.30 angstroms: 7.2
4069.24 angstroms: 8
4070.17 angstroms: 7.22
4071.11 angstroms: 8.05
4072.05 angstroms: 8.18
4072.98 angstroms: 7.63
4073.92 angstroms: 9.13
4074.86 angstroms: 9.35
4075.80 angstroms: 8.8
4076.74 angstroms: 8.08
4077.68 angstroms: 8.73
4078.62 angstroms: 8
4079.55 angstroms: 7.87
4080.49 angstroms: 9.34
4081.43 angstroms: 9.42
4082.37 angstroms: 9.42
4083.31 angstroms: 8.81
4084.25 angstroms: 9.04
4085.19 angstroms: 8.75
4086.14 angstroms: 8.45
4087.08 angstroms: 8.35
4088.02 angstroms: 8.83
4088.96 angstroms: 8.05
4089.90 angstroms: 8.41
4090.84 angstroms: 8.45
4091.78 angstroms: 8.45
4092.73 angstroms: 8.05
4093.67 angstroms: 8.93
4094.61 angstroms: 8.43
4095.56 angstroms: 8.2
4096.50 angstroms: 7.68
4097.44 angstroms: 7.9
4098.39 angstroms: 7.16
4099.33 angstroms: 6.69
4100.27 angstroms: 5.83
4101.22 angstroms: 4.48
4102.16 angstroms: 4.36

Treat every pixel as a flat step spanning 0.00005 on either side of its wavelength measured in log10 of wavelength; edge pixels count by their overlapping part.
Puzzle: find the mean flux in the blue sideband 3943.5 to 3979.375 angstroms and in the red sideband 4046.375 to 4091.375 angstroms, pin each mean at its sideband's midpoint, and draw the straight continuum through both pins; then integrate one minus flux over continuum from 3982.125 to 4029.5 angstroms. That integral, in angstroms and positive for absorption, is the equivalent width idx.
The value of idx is -4.2 angstroms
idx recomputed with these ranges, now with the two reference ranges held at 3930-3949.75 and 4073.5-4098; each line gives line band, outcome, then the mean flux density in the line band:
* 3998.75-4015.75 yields -2.1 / 8.52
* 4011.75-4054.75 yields -3.7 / 8.59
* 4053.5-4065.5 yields -0.1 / 8.32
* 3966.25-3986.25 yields 0.4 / 7.06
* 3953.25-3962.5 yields -1.7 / 8.22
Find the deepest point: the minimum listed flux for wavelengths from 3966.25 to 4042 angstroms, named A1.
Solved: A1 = 2.52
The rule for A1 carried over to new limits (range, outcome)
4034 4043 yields 7.35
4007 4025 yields 7.31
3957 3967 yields 5.91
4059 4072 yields 7.2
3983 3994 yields 7.55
